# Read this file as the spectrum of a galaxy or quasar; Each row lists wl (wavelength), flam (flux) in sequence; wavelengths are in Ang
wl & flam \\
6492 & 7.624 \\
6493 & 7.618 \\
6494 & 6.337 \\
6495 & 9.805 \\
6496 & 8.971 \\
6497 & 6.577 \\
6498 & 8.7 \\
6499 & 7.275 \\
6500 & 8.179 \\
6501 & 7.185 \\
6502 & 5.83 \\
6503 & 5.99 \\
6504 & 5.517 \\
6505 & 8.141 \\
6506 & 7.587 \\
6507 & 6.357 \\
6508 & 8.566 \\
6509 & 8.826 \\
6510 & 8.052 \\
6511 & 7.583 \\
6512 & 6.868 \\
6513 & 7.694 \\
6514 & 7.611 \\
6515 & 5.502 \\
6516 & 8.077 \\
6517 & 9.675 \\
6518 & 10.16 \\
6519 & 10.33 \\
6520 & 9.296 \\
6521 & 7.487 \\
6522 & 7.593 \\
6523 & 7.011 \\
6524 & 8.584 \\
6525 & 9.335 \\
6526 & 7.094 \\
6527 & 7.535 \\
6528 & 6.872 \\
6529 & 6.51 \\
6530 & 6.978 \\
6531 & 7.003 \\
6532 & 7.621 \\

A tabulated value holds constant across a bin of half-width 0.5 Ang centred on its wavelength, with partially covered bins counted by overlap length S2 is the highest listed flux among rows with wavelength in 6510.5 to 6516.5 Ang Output 8.077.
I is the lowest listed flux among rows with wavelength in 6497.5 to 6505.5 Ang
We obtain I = 5.517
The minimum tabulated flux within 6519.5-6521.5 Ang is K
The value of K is 7.487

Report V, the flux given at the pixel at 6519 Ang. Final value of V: 10.33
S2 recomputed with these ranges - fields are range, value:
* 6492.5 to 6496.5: 9.805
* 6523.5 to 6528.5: 9.335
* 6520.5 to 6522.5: 7.593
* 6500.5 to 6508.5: 8.566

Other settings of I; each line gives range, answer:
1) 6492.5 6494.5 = 6.337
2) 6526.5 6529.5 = 6.51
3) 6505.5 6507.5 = 6.357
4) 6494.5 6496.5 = 8.971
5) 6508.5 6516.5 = 5.502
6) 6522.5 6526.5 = 7.011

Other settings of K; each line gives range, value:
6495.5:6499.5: 6.577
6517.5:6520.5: 9.296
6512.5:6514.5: 7.611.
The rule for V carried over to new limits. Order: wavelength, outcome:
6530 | 6.978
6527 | 7.535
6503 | 5.99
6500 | 8.179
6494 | 6.337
